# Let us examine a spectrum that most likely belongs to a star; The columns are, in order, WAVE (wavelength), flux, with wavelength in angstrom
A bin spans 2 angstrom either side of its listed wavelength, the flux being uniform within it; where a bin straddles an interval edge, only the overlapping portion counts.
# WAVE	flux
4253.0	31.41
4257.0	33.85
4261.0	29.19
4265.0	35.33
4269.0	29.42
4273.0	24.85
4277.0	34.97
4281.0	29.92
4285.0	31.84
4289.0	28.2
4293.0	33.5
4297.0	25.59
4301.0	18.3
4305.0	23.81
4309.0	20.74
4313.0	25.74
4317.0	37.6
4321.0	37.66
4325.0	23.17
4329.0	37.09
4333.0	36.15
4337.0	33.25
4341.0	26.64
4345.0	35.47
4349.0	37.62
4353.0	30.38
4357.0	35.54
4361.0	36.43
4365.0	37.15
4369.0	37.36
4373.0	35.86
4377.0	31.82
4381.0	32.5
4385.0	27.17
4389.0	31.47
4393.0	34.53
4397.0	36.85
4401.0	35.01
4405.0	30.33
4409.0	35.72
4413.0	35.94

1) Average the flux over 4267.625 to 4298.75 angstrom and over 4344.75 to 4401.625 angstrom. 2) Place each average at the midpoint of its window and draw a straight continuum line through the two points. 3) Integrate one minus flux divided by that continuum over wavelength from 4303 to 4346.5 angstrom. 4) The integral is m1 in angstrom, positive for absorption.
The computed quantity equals 1.8 angstrom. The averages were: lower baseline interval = 29.8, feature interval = 30.6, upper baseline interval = 34.3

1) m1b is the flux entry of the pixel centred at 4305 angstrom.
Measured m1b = 23.81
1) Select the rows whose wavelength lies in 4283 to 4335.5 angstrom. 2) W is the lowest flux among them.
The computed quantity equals 18.3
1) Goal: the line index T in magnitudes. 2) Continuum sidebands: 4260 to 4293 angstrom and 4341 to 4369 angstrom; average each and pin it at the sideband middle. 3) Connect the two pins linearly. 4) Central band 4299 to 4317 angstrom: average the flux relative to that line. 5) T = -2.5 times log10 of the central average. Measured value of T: 0.33 mag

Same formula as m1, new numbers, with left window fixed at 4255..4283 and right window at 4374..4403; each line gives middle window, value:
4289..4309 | 4.0 angstrom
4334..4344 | 0.3 angstrom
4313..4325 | -0.5 angstrom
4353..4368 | -1.5 angstrom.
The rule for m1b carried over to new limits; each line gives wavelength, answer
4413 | 35.94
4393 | 34.53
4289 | 28.2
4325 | 23.17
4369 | 37.36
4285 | 31.84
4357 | 35.54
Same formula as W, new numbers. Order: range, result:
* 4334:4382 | 26.64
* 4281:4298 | 25.59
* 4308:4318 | 20.74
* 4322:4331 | 23.17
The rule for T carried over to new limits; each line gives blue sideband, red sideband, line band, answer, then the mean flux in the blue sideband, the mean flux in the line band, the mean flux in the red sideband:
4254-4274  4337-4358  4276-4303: 0.10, 30.9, 28.7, 33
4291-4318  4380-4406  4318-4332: -0.20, 26.1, 33.2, 32.6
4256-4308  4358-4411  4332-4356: -0.04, 28.9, 33.2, 34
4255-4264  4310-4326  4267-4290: 0.06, 31.9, 29.9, 30.9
